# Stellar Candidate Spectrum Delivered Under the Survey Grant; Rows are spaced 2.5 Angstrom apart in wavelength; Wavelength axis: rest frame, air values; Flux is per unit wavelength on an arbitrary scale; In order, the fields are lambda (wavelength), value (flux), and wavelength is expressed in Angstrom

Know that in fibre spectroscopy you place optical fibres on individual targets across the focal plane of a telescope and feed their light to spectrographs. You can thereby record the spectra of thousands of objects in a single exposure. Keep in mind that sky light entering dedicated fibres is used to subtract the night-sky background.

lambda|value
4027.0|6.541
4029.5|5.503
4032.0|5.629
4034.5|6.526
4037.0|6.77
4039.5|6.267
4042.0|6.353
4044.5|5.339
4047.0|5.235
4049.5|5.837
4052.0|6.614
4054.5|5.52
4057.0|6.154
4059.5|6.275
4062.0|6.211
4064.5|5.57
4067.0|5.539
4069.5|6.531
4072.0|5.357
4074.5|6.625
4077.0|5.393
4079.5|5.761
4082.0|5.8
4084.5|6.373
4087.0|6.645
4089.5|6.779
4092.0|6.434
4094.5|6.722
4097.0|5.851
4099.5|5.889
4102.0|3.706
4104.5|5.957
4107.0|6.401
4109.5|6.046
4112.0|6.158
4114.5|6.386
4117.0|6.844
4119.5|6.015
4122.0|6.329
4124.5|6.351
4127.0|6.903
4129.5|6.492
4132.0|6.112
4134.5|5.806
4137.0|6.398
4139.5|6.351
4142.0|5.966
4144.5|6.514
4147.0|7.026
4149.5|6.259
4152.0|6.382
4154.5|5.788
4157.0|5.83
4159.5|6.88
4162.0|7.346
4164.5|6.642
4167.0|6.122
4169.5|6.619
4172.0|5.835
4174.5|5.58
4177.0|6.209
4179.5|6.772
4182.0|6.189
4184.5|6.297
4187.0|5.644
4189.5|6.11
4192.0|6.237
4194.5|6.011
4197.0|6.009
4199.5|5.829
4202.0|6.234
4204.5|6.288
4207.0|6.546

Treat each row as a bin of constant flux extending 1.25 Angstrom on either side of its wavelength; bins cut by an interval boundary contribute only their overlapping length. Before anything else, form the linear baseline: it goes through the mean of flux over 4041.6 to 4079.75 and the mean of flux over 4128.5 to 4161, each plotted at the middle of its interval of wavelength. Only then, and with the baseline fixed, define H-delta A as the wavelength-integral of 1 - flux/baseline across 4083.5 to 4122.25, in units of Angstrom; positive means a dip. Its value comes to -0.4 Angstrom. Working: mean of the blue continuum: 5.89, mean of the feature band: 6.15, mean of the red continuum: 6.3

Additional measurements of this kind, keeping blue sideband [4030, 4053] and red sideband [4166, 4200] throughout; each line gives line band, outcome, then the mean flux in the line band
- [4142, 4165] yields -1.5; 6.48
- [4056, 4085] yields 0.5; 5.95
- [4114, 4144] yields -1.2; 6.33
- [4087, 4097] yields -0.8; 6.55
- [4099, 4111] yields 0.9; 5.59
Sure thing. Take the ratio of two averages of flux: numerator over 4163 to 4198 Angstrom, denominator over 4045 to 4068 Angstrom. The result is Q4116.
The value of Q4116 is 1.05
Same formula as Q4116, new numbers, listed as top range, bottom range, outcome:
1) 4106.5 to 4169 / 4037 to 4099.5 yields 1.05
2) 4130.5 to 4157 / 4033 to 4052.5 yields 1.02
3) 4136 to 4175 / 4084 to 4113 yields 1.05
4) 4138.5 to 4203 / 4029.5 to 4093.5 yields 1.03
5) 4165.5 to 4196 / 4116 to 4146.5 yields 0.97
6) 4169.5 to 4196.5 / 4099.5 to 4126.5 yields 1.01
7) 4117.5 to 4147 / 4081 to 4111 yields 1.05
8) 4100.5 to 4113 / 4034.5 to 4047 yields 0.92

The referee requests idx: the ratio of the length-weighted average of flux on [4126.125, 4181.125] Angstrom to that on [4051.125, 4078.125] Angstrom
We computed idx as 1.06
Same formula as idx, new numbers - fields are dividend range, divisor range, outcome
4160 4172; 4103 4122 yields 1.06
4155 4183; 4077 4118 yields 1.04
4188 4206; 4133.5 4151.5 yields 0.96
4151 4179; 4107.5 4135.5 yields 1.00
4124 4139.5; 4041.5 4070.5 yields 1.07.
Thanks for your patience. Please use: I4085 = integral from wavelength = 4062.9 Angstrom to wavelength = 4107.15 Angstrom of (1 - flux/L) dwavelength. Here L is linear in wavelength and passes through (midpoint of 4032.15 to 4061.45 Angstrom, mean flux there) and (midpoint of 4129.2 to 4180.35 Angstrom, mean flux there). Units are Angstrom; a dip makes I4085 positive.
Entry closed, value 1.5 Angstrom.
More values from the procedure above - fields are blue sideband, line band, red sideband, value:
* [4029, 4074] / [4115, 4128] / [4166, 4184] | -0.80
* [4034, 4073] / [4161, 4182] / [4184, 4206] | -1.07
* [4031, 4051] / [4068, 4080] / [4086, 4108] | 0.17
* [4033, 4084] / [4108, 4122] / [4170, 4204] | -0.61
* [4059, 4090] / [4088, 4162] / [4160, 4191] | -0.93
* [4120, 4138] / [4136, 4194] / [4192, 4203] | -1.16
